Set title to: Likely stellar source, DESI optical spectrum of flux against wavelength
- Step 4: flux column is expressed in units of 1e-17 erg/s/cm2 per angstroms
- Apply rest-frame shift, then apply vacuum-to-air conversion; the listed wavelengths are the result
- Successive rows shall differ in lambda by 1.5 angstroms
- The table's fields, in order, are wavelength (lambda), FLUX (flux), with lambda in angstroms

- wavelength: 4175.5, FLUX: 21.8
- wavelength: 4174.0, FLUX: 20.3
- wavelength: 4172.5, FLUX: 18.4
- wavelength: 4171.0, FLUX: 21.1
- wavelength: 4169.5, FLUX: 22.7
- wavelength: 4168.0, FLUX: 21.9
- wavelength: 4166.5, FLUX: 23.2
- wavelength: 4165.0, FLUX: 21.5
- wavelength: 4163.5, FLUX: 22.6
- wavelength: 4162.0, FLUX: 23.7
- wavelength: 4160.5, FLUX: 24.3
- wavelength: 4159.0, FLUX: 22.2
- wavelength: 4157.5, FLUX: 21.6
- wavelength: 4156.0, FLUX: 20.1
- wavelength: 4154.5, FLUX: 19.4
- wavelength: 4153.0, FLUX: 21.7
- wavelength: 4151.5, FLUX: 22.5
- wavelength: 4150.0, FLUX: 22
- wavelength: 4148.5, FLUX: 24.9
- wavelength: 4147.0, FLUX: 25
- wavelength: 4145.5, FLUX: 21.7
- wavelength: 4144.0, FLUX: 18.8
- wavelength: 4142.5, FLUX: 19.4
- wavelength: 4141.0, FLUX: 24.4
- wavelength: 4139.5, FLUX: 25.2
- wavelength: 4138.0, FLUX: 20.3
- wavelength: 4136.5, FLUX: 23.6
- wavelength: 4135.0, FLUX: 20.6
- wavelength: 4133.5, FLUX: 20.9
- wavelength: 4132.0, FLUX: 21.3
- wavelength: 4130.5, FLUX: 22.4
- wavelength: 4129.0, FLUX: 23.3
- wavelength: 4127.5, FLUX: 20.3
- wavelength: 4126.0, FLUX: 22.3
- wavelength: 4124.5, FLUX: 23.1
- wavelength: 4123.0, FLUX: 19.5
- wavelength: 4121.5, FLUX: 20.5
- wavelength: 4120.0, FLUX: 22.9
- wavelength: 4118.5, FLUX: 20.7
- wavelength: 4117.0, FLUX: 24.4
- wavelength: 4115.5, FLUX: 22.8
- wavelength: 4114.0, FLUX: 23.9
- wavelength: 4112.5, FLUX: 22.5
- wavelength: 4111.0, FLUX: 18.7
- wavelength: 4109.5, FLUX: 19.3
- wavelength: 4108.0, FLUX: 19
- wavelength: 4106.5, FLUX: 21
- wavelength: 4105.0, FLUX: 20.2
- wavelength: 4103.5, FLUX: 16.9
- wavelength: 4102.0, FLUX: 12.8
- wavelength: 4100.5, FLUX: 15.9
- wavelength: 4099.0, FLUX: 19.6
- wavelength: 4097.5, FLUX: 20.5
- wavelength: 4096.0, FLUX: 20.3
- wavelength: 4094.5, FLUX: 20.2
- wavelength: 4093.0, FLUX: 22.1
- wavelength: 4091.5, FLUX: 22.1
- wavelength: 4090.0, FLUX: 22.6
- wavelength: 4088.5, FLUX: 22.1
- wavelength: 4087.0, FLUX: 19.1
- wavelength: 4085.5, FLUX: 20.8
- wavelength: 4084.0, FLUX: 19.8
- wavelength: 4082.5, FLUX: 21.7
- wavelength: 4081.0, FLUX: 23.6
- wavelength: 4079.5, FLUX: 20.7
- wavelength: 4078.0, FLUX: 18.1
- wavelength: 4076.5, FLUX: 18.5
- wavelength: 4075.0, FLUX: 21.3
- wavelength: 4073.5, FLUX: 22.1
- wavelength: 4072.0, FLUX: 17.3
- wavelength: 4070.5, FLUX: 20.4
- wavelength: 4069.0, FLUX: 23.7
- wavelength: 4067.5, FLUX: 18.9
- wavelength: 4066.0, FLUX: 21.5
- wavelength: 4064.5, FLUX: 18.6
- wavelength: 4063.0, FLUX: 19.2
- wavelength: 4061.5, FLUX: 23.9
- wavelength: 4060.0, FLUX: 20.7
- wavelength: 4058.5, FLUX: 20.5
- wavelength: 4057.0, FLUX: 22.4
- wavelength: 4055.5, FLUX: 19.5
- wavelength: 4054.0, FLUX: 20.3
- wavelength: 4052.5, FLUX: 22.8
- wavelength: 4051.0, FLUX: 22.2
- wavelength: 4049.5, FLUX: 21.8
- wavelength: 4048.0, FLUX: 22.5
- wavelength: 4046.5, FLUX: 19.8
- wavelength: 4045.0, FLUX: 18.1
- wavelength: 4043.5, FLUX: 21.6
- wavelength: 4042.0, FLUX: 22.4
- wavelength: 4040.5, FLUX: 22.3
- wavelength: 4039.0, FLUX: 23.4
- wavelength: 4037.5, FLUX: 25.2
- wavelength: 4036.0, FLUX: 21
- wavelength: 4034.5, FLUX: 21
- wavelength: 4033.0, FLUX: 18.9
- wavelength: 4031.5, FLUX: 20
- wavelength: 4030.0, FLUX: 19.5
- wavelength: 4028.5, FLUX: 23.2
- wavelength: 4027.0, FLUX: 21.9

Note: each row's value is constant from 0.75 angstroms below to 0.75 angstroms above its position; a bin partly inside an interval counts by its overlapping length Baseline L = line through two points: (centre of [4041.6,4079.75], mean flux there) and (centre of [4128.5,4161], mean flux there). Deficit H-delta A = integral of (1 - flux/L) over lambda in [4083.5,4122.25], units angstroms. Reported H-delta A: 1.75 angstroms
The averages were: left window 20.7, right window 22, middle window 20.4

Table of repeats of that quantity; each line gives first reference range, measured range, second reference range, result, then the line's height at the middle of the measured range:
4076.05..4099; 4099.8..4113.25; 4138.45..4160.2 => 1.7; 21.2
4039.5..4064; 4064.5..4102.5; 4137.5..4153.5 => 2.4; 21.6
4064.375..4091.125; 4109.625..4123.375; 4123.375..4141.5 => 0.0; 21.8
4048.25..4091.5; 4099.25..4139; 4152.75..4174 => 1.1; 21.3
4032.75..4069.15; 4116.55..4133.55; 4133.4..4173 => 0.0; 21.8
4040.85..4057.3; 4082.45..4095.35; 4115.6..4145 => 0.2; 21.5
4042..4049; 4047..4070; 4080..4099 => -0.4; 20.9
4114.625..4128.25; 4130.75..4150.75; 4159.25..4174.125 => -0.2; 21.9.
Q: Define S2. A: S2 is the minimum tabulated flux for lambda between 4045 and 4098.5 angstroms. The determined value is 17.3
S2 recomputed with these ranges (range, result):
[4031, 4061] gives 18.1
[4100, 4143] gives 12.8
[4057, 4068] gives 18.6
